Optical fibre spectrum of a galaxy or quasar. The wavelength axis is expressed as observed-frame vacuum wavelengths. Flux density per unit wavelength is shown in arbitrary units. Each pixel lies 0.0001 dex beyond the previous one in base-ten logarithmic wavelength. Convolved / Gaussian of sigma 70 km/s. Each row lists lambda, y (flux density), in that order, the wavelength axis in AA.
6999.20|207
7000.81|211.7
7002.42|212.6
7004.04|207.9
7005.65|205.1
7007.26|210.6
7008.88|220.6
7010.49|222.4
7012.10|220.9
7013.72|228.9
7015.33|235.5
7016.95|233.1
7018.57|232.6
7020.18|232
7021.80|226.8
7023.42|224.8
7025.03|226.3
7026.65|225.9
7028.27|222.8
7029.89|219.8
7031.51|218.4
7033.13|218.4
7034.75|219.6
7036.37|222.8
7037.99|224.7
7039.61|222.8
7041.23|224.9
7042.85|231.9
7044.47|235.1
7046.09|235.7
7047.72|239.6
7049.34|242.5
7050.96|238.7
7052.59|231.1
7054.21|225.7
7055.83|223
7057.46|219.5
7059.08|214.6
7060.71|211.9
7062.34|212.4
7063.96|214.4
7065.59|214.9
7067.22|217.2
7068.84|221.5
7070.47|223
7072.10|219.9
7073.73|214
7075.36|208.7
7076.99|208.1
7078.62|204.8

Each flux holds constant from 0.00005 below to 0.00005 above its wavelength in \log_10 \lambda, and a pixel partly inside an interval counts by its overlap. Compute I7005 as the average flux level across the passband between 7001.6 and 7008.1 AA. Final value 209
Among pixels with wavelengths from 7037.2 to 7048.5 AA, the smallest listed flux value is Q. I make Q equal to 222.8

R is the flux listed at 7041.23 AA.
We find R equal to 224.9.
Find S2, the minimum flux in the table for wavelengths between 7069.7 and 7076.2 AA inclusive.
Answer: 208.7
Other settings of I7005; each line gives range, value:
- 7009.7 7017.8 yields 228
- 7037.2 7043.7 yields 226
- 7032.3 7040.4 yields 222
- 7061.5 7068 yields 215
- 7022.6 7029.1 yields 225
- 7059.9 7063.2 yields 212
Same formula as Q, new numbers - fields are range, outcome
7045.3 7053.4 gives 231.1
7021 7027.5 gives 224.8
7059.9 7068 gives 211.9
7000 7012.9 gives 205.1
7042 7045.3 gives 231.9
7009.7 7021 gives 220.9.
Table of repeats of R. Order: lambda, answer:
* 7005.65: 205.1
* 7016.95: 233.1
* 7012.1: 220.9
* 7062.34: 212.4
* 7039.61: 222.8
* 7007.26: 210.6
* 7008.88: 220.6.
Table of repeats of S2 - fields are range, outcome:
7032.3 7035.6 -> 218.4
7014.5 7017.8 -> 233.1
